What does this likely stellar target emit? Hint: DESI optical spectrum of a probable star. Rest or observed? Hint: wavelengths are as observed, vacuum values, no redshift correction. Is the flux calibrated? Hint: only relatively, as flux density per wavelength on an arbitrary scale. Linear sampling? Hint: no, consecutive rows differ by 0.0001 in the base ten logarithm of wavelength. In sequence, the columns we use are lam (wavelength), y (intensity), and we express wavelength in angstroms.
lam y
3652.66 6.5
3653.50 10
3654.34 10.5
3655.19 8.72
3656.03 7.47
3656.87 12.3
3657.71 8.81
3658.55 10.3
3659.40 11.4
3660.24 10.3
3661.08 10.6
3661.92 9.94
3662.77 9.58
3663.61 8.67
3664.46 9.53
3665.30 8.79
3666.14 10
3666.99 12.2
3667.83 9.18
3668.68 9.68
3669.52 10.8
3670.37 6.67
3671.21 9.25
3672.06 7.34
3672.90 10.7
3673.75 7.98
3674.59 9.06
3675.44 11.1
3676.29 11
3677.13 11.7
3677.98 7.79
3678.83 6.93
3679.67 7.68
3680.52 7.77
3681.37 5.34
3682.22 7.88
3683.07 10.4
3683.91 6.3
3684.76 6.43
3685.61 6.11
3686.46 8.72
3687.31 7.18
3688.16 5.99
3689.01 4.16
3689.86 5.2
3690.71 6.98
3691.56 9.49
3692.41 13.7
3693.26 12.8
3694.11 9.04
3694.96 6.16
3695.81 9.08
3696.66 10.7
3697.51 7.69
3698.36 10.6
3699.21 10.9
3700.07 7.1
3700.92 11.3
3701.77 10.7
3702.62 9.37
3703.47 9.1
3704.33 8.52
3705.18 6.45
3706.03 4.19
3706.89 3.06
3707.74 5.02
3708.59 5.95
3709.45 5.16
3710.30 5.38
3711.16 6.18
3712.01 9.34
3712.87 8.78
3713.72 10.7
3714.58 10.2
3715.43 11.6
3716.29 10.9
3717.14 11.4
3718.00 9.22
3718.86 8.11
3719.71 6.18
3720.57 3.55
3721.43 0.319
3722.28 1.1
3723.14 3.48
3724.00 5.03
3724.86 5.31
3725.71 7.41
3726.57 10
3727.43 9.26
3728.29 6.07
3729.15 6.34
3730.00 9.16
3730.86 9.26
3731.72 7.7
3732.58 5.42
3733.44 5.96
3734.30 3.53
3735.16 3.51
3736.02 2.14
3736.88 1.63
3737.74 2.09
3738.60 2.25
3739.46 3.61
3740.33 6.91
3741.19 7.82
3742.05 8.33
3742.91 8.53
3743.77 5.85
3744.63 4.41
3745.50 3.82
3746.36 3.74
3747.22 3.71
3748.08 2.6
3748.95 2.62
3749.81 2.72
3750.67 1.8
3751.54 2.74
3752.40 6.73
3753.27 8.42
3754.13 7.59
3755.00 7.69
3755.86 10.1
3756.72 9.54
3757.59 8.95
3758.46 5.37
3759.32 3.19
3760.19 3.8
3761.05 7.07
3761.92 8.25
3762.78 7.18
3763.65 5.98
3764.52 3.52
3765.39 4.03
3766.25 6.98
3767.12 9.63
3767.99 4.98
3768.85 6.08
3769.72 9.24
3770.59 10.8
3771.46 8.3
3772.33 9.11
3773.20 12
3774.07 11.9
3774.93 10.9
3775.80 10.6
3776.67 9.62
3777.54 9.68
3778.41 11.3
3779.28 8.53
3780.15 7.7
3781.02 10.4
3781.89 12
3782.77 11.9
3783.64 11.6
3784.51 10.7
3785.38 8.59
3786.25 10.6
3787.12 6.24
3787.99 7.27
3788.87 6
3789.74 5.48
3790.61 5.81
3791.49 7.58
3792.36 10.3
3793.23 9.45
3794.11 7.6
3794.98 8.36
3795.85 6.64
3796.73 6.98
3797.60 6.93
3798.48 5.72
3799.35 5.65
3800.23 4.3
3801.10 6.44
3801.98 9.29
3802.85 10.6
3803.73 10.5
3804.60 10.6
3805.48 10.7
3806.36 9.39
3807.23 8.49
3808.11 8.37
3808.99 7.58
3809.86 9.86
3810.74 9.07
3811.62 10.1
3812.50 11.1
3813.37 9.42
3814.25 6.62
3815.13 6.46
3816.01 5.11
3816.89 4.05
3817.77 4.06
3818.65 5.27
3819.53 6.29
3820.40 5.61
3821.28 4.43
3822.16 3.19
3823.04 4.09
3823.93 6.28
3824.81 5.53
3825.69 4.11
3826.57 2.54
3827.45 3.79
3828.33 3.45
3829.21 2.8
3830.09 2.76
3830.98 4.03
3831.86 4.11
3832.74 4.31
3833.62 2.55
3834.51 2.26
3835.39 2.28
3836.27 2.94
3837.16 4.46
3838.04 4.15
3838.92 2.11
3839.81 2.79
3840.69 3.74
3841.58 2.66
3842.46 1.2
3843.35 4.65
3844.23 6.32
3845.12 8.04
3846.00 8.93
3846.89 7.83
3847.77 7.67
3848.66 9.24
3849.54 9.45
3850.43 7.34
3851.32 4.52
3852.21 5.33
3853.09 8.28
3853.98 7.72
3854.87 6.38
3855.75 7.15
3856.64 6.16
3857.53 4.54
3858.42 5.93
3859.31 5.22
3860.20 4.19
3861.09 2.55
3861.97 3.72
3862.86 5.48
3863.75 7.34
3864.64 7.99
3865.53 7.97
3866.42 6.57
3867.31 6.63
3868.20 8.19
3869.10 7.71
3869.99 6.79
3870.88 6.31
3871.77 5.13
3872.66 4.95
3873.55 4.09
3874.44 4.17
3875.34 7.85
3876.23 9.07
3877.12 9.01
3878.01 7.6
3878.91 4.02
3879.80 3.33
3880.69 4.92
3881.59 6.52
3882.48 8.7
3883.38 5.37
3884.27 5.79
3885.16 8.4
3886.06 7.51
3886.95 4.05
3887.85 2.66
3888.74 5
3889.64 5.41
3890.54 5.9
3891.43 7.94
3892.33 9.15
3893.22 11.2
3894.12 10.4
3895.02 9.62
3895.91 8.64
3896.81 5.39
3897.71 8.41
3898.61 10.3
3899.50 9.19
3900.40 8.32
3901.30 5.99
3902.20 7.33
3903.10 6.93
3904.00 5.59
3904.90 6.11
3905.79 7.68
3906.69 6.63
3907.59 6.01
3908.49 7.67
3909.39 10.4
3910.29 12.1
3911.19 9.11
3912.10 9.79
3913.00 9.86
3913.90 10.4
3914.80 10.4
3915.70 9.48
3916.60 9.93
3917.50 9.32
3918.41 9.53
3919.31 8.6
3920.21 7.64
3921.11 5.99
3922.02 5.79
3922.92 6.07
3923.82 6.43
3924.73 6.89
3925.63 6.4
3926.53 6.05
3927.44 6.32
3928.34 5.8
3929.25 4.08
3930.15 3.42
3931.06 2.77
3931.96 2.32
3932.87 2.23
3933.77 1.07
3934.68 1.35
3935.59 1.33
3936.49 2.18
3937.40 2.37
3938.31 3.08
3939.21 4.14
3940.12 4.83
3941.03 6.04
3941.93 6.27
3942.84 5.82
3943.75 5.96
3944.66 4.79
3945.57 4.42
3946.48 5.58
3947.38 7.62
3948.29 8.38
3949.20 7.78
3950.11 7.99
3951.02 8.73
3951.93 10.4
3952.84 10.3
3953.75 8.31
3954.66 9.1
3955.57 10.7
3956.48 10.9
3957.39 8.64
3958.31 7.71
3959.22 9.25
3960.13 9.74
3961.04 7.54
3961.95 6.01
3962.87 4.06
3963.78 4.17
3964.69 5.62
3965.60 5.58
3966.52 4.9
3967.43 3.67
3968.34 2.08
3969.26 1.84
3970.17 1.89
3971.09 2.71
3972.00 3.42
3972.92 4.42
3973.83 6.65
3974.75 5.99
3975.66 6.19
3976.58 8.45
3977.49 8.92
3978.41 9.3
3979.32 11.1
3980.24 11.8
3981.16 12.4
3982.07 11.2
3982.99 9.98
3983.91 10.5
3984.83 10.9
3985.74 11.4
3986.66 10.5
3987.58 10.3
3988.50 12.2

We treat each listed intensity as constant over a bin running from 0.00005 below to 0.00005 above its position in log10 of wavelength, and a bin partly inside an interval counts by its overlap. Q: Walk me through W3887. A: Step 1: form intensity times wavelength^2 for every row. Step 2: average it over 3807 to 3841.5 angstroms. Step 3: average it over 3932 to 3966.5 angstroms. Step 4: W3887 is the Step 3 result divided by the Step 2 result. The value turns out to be 1.3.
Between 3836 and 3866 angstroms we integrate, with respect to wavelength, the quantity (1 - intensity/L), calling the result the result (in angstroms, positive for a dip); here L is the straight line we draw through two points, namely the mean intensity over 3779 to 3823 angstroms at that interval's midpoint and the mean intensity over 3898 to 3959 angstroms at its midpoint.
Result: 7.0 angstroms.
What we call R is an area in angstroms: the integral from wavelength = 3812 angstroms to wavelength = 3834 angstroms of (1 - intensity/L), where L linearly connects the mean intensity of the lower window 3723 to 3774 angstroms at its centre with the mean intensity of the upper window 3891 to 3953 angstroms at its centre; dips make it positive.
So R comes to 5.3 angstroms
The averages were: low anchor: 6.15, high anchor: 6.88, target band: 4.9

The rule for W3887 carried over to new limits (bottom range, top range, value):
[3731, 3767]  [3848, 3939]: 1.32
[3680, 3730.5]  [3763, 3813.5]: 1.18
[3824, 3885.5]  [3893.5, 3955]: 1.28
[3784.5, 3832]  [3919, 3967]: 0.95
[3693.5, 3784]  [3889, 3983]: 1.07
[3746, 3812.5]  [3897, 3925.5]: 1.11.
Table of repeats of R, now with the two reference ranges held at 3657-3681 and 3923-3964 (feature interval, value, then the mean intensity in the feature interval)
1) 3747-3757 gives 3.5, 5.5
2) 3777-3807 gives -2.4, 8.56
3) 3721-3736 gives 5.2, 5.72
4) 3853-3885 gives 3.4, 6.2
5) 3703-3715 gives 2.6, 7.01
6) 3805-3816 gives -1.6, 8.78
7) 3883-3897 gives -0.8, 7.07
